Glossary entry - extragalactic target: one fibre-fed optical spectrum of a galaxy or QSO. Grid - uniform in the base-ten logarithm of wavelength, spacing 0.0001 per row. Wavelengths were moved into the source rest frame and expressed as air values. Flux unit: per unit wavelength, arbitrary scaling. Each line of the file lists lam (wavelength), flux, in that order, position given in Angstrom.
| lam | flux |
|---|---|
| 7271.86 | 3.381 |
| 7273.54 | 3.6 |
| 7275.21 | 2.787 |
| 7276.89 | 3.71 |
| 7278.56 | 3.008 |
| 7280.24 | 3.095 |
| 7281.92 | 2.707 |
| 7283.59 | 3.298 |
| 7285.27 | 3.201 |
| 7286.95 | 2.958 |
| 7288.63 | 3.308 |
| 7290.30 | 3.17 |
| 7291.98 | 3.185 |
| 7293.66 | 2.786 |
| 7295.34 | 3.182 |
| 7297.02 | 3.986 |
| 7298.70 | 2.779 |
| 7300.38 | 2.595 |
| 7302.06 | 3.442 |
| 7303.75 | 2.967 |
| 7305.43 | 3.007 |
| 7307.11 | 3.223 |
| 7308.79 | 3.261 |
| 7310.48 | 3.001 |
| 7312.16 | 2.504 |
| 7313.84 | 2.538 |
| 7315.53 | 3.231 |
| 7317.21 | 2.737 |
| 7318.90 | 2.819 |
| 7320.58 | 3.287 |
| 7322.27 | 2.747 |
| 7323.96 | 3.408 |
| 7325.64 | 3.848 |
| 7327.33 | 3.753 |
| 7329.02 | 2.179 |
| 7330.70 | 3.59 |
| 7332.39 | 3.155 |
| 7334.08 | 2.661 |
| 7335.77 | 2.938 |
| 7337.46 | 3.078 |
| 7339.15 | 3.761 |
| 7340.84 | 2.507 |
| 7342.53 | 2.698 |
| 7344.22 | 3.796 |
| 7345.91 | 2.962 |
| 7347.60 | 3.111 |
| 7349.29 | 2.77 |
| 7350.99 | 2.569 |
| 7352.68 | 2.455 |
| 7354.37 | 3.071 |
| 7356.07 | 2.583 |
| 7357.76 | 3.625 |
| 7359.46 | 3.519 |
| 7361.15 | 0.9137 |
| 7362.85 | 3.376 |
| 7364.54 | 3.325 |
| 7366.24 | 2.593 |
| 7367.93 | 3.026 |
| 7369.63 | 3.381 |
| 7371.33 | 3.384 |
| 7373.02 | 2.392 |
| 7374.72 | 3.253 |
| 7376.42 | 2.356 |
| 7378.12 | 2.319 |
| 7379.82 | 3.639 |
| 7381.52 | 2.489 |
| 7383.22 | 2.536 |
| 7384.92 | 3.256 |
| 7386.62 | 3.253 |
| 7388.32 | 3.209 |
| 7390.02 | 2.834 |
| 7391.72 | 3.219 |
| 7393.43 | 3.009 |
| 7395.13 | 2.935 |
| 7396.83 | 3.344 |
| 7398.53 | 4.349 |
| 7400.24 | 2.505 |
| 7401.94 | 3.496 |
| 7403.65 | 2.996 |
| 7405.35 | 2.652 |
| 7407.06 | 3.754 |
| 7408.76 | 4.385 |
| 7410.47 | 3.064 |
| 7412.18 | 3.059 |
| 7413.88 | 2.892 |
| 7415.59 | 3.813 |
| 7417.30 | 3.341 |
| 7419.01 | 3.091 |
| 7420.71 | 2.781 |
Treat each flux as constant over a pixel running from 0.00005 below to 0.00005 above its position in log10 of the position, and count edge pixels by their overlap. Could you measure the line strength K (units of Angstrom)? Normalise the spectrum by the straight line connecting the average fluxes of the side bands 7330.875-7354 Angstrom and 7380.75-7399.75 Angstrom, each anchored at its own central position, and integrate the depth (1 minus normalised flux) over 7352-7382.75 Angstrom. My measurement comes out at 1.84 Angstrom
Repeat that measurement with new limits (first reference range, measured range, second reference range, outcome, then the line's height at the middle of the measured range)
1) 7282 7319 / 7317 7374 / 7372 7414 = 1.3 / 3.07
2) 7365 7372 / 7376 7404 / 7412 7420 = 1.0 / 3.17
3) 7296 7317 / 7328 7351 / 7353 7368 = -0.5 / 2.94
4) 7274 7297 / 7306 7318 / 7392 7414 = 0.9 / 3.18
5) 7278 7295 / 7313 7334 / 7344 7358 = -0.7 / 2.99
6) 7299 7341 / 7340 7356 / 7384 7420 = 1.3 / 3.12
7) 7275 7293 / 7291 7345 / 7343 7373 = -0.6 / 3.05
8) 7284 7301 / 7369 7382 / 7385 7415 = 1.2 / 3.21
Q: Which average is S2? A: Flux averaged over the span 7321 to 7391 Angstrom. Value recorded 2.99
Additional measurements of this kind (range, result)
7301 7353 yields 3.04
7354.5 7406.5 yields 3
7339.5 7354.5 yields 2.9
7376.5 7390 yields 2.92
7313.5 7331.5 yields 3.12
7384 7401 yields 3.19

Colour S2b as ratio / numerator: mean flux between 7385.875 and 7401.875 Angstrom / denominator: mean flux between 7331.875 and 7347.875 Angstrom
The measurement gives 1.04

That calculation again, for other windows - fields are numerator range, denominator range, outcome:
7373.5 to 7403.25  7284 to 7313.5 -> 0.99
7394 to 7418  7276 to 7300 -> 1.05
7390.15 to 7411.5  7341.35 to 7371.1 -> 1.12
